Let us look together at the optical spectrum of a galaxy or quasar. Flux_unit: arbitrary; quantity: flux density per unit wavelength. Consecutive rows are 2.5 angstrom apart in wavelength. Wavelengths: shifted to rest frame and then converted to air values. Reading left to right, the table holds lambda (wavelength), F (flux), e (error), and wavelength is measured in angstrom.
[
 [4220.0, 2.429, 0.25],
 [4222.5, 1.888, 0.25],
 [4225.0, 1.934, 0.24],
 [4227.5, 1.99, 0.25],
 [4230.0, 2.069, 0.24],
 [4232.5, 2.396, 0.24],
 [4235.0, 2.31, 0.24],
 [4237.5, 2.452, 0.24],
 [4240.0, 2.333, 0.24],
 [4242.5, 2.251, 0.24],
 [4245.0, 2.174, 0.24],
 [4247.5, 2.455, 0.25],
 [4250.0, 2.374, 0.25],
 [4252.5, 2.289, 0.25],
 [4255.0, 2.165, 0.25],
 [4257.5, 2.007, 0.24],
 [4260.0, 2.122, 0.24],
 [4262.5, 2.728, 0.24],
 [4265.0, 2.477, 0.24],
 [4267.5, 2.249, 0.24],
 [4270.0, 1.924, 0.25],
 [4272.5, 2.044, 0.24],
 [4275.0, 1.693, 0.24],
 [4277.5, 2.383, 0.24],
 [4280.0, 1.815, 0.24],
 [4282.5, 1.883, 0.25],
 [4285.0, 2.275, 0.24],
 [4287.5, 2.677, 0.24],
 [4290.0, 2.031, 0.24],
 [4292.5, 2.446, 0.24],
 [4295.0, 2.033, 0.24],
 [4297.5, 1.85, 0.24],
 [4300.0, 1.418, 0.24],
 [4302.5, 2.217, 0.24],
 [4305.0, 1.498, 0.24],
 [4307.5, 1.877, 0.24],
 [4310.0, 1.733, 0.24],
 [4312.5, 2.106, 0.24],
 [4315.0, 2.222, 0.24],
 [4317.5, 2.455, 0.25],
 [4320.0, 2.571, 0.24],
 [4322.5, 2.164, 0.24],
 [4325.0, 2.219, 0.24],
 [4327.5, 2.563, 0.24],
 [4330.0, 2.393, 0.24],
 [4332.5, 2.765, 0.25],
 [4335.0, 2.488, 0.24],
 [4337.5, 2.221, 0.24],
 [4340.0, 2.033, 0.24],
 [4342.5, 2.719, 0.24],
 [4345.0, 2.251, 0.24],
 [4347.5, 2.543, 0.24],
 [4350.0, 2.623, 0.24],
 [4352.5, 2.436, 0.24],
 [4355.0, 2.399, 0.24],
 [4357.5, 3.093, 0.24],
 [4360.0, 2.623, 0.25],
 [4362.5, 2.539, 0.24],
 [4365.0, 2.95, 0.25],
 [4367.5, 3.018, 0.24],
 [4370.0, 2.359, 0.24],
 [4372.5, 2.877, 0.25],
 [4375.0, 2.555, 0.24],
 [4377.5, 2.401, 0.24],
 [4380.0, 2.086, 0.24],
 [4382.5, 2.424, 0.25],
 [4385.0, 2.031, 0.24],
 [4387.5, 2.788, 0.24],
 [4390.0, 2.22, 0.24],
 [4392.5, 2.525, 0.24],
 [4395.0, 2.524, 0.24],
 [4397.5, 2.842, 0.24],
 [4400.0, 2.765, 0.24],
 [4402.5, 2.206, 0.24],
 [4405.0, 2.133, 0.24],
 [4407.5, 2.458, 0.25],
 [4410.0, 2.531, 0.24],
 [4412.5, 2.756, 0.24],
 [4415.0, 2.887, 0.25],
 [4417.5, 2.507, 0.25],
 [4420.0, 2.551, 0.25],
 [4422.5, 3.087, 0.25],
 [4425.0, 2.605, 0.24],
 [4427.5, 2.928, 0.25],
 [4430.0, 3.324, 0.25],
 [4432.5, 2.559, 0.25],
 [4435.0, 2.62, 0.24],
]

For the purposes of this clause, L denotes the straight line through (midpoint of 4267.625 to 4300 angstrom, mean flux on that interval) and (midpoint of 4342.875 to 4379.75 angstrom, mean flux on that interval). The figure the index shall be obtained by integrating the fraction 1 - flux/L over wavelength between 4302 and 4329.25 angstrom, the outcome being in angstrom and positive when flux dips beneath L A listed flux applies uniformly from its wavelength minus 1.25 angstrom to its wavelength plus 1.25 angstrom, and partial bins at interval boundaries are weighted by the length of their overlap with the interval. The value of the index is 1.7 angstrom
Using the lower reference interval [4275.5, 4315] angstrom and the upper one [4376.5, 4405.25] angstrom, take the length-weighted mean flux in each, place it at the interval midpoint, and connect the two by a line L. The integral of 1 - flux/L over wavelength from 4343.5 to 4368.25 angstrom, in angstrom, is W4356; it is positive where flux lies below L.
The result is -4.0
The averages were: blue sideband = 2.02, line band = 2.64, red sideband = 2.42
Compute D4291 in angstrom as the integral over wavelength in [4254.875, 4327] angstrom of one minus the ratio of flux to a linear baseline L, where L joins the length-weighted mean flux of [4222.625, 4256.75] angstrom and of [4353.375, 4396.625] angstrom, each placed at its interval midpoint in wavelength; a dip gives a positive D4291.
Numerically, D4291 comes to 7.20 angstrom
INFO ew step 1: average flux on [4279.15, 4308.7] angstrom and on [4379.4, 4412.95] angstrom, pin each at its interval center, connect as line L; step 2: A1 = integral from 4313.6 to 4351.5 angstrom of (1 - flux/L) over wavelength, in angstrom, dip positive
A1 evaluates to -4.2 angstrom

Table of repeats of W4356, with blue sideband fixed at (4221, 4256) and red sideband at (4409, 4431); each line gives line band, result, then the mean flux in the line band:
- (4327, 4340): 0.43 angstrom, 2.44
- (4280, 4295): 1.08 angstrom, 2.21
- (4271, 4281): 1.51 angstrom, 1.99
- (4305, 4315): 2.26 angstrom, 1.89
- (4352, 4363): -0.16 angstrom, 2.64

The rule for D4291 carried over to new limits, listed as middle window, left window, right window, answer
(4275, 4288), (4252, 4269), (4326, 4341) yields 1.1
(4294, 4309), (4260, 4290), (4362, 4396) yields 3.0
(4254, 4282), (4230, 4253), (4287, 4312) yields 0.3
